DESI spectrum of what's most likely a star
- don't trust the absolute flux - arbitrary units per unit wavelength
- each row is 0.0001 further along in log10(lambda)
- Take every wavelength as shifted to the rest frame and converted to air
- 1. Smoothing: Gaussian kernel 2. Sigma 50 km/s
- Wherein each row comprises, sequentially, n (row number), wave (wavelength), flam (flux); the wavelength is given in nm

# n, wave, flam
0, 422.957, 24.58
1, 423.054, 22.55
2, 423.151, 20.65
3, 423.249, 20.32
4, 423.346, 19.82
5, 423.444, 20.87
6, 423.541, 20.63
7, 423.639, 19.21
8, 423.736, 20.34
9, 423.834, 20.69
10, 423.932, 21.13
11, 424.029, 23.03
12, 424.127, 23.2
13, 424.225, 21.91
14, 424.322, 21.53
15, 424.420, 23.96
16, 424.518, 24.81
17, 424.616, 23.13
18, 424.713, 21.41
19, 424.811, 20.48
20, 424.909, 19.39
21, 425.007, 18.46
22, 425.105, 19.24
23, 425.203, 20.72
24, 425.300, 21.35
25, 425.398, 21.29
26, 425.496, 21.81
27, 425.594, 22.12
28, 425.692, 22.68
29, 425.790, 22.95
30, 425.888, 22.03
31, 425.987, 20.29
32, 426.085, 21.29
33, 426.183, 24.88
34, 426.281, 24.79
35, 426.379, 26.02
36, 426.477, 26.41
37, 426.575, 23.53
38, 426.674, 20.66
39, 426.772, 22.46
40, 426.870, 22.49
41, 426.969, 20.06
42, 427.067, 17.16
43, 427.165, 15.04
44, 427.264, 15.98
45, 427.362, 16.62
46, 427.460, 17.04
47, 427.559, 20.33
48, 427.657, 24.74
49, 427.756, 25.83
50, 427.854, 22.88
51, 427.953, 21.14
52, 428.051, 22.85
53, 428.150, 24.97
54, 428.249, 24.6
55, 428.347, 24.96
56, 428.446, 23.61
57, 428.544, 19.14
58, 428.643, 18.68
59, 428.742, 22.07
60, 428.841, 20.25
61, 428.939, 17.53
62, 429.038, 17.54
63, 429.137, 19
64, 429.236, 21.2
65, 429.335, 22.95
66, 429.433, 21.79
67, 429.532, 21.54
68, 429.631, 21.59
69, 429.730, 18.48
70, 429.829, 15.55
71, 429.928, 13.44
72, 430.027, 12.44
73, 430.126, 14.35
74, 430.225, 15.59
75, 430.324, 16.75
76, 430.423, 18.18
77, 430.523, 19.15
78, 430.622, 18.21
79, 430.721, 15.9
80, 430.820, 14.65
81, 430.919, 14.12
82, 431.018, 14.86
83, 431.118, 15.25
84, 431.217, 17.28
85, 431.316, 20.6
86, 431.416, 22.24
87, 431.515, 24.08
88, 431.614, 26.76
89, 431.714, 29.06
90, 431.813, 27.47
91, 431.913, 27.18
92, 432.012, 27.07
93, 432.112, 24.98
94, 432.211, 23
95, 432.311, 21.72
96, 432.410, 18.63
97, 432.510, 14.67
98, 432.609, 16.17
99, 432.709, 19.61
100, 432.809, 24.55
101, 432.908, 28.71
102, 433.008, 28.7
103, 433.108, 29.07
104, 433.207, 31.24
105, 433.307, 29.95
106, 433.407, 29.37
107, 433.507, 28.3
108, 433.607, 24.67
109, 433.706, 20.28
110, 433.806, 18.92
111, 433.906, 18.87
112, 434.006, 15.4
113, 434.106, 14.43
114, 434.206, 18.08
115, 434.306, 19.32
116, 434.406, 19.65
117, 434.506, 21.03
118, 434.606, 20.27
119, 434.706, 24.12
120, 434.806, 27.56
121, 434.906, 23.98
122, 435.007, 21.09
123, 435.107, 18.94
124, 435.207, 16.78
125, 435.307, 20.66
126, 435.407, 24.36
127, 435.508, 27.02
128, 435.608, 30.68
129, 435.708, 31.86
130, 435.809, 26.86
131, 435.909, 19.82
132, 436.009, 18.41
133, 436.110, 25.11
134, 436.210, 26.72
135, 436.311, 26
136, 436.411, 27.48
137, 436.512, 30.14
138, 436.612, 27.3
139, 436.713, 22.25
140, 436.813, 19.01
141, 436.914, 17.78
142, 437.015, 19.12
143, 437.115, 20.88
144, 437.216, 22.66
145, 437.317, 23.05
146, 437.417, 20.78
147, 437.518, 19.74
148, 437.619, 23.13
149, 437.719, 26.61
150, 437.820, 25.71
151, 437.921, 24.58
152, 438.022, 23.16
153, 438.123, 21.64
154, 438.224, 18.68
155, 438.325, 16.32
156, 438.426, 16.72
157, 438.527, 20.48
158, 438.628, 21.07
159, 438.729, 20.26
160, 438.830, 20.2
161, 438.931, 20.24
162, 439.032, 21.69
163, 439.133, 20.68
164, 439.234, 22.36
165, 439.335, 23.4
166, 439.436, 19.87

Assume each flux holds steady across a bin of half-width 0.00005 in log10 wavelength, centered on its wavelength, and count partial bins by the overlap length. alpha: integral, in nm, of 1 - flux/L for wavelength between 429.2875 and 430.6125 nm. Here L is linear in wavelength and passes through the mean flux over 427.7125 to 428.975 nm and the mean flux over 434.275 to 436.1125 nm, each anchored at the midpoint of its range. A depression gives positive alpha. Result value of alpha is 0.27 nm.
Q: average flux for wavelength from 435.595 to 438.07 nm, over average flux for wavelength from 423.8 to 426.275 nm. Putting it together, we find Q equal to 1.1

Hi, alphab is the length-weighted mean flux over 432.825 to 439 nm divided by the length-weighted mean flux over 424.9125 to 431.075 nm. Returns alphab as 1.14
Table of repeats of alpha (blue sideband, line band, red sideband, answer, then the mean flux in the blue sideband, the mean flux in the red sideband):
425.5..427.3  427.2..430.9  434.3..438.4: 0.439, 21.7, 22.9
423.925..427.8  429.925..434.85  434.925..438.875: 0.227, 21.6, 22.6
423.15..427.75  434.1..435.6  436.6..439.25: -0.026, 21.3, 21.2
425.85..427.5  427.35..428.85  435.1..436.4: -0.035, 21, 24.4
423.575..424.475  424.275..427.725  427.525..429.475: 0.057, 21.7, 21.8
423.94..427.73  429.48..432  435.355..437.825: 0.396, 21.5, 24.1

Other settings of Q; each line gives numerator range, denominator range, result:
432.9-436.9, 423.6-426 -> 1.10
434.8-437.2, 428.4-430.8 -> 1.28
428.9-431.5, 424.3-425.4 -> 0.83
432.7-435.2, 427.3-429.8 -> 1.09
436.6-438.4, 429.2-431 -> 1.24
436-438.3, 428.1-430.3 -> 1.18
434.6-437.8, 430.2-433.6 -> 1.06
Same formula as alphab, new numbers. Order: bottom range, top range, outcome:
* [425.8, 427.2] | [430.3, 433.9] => 1.01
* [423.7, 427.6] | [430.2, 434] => 1.03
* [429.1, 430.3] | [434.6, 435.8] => 1.33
